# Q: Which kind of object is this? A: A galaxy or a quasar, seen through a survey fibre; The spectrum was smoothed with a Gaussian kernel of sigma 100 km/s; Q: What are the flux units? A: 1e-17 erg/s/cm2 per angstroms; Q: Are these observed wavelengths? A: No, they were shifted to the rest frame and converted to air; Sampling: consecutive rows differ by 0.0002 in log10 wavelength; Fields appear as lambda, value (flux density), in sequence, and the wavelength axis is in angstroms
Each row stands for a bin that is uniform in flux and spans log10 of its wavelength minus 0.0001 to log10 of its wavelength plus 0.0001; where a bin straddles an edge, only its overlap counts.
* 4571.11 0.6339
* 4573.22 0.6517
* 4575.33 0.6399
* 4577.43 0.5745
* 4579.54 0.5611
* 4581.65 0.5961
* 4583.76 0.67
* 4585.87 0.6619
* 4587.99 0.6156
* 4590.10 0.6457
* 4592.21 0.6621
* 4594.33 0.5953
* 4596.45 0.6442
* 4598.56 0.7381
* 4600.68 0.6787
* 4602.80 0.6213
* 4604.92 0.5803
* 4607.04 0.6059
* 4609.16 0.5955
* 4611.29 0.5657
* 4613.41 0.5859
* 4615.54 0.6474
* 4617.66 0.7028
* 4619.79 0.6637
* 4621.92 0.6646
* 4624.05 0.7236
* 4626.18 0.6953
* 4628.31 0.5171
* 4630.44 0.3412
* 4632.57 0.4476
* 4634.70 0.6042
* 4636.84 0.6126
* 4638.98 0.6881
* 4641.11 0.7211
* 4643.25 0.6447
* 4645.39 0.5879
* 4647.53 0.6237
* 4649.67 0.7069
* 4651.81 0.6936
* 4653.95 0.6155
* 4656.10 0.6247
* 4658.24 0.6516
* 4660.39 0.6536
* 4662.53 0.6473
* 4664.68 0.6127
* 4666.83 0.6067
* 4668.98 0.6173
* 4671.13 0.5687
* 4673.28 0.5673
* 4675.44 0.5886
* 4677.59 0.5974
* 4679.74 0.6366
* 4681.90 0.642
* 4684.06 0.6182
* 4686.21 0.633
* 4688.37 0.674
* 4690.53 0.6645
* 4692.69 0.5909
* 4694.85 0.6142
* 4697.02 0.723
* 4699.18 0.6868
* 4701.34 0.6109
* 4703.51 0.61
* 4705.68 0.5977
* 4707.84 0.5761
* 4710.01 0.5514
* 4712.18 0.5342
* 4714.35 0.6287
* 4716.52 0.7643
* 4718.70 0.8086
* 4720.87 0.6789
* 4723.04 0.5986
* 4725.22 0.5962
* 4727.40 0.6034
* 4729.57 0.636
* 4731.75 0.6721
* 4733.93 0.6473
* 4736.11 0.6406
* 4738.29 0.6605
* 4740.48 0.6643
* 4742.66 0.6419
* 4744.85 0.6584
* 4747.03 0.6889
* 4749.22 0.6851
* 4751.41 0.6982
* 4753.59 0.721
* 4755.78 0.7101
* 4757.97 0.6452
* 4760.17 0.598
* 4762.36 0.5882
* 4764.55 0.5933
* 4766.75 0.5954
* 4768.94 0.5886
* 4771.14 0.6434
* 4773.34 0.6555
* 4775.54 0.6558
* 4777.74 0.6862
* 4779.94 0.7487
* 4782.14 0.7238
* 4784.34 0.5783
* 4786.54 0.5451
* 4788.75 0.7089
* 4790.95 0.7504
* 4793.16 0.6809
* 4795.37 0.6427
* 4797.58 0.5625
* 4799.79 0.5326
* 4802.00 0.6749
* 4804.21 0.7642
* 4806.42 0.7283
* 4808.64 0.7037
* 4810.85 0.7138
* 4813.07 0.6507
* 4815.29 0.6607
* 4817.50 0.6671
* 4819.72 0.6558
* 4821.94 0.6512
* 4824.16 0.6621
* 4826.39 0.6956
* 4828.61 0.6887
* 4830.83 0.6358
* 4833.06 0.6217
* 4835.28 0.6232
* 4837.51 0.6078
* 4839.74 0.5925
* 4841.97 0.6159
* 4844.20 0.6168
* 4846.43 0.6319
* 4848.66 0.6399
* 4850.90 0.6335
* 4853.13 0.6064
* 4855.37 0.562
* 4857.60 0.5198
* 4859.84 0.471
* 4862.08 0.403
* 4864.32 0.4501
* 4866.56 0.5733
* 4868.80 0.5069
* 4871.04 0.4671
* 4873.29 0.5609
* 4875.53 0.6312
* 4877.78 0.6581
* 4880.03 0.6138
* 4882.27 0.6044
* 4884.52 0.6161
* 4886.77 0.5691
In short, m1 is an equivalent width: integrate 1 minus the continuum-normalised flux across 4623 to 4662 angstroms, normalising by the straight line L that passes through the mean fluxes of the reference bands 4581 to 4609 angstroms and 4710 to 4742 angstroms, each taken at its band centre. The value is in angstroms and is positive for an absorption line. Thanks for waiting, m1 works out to 1.4 angstroms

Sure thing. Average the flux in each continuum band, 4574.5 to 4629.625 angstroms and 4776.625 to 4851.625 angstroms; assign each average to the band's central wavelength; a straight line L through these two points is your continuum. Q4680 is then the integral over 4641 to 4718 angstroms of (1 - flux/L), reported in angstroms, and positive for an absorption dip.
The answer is 1.3 angstroms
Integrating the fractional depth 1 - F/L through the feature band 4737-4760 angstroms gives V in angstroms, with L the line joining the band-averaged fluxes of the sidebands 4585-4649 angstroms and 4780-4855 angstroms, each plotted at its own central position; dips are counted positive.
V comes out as -1.2 angstroms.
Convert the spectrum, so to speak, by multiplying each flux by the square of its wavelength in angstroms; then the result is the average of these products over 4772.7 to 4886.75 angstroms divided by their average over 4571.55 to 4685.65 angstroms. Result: 1.09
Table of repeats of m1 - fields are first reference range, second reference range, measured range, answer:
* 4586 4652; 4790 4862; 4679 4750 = -1.46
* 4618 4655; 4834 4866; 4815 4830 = -2.39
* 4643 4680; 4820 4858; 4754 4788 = -0.76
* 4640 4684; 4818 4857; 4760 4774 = 0.50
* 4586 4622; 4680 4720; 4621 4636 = 1.57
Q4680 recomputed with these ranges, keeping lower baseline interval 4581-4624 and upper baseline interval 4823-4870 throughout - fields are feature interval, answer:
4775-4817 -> -4.94 angstroms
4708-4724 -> -0.85 angstroms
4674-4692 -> -0.21 angstroms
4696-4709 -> -0.31 angstroms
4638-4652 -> -0.76 angstroms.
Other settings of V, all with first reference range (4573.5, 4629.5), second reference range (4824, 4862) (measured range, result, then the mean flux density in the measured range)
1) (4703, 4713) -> 0.77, 0.573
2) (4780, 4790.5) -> -0.76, 0.657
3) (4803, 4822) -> -2.52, 0.69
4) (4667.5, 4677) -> 0.57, 0.587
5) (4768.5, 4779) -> -0.64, 0.651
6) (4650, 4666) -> -0.48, 0.645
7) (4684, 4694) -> -0.23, 0.638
